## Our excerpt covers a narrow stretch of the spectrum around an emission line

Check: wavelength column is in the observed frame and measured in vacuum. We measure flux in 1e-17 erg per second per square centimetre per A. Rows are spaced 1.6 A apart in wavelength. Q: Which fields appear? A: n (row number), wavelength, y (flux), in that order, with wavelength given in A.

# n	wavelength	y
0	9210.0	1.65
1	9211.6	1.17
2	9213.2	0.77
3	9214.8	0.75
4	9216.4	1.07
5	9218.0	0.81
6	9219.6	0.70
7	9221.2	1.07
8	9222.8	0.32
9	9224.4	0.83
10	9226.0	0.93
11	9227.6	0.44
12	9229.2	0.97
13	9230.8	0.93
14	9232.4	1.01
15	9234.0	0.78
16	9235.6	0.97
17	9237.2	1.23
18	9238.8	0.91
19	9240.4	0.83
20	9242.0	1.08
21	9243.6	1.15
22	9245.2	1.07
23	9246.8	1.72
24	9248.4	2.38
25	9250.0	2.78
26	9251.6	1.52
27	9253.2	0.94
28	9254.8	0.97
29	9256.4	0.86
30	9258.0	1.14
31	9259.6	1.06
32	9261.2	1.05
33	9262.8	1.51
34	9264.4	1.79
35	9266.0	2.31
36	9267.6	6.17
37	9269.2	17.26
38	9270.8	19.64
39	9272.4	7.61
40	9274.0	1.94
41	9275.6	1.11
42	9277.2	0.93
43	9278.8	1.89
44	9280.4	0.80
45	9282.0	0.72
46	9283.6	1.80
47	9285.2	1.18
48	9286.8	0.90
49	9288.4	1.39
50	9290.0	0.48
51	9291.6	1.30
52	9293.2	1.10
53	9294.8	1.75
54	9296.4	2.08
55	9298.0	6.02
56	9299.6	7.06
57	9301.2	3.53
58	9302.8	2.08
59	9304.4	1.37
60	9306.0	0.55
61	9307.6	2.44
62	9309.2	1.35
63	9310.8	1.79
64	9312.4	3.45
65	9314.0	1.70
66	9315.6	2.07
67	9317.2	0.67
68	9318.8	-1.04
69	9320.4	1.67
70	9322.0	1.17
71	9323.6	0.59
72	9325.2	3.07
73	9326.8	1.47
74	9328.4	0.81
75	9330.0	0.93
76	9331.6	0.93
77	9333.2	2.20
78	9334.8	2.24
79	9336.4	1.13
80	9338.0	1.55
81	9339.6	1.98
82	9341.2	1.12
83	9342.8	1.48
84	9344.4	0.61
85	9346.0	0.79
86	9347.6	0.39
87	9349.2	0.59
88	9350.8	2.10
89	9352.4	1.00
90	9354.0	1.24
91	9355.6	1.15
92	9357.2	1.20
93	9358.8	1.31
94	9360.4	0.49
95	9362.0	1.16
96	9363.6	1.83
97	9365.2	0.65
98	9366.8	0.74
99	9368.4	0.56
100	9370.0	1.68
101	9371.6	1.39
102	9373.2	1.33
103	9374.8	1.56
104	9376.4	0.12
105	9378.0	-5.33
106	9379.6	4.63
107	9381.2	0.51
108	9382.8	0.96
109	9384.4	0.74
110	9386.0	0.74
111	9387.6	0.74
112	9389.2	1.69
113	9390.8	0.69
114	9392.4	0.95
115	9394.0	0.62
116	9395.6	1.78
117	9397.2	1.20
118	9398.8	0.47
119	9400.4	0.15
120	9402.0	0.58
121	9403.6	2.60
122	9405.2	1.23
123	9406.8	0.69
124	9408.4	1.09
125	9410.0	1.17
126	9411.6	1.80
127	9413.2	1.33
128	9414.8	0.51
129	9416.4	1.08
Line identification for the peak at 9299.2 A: [N II] 6583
